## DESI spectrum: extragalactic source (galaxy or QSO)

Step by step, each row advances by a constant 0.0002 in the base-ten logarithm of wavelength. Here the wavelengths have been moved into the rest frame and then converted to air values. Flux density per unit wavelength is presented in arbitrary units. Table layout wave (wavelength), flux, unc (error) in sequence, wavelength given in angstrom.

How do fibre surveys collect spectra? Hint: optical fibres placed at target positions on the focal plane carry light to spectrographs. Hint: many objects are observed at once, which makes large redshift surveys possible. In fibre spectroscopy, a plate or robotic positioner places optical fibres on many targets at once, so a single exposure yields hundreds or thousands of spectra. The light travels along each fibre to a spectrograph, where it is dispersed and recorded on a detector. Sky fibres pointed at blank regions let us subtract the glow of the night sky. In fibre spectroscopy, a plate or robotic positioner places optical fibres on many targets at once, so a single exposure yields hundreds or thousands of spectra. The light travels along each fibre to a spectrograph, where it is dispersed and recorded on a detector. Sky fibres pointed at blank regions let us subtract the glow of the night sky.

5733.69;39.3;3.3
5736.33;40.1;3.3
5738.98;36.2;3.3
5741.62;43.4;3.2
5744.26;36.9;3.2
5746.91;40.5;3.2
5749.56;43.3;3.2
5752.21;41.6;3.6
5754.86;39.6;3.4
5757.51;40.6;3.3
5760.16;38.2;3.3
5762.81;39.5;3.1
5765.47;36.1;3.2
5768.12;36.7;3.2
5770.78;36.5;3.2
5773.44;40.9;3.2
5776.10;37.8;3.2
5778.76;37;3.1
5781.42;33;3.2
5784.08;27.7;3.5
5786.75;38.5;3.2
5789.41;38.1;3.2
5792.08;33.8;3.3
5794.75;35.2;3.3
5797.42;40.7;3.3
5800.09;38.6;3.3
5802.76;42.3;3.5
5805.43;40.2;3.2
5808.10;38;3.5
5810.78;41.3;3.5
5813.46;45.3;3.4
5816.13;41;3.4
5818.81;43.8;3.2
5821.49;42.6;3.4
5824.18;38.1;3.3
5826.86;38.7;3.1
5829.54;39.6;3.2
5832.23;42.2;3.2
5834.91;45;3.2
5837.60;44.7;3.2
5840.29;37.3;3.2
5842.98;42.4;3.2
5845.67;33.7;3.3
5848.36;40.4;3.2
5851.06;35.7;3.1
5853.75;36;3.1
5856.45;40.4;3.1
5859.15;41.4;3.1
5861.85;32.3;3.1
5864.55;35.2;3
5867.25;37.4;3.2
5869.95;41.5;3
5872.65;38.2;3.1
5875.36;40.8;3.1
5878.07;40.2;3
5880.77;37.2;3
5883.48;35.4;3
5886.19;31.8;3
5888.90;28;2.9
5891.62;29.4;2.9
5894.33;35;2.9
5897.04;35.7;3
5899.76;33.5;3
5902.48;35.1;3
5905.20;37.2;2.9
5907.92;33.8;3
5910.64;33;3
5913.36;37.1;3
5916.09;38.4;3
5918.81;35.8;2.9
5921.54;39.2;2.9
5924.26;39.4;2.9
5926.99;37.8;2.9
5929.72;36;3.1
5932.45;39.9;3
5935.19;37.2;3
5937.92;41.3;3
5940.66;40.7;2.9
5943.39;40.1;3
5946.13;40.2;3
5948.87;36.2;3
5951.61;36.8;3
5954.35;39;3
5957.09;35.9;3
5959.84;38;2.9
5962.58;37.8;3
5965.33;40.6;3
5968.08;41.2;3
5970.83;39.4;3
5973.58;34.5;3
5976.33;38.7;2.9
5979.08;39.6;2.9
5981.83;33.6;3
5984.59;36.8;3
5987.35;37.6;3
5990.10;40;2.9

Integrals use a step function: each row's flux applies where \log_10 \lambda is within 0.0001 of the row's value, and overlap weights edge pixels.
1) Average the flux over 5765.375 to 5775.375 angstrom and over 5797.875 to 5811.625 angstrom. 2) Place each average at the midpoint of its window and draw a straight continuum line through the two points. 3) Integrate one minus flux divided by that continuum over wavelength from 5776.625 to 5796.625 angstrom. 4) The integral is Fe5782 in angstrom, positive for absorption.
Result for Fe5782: 1.96 angstrom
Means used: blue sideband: 37.7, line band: 35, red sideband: 40.1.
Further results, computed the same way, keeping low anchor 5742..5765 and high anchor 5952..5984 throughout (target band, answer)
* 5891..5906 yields 1.62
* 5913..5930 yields 0.26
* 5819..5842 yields -1.12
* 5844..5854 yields 0.62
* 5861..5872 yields 0.57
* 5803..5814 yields -0.43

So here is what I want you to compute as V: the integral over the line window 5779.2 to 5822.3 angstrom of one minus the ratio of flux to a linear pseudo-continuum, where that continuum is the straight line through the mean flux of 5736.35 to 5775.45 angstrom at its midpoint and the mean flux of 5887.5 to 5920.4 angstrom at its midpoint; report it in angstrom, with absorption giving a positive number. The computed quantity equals -1.1 angstrom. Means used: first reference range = 39.3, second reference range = 34.4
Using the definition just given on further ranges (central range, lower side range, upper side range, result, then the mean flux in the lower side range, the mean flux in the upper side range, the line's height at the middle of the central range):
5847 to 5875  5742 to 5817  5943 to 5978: 0.36 angstrom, 38.6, 38.3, 38.5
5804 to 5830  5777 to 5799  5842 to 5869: -3.22 angstrom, 35.6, 37.5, 36.4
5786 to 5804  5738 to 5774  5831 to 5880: 0.50 angstrom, 39.3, 39.1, 39.2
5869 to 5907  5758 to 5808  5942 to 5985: 2.22 angstrom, 37.3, 38.1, 37.8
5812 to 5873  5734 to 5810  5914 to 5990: -2.31 angstrom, 38.3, 38.2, 38.3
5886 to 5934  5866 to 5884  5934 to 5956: 4.25 angstrom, 38.8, 38.9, 38.9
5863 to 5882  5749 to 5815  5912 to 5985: -0.15 angstrom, 38.4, 38.2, 38.3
